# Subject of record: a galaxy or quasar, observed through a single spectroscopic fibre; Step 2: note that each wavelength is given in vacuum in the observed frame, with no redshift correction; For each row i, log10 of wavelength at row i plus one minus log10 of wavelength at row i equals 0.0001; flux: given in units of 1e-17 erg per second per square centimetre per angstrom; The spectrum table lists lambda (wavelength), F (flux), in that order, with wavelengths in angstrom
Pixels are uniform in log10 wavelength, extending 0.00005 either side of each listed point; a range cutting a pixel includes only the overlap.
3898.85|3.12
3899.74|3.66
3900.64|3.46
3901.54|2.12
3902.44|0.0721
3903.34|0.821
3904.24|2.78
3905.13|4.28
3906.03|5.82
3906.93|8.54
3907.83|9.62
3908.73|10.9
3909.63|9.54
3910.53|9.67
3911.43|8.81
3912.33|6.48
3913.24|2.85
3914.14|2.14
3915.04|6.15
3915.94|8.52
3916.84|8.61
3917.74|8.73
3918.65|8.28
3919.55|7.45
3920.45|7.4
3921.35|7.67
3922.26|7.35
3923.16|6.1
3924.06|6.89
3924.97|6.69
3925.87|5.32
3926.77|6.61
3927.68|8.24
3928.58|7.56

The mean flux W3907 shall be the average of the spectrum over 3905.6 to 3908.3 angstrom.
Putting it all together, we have 8.03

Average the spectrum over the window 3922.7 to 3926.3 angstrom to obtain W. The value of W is 6.27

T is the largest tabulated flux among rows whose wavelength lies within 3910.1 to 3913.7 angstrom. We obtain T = 9.67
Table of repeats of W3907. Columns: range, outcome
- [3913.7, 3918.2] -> 6.84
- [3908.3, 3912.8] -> 9.04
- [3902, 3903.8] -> 0.46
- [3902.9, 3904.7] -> 1.84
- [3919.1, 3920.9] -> 7.45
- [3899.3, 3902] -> 3.06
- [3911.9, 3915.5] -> 4.4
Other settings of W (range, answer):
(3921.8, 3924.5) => 6.78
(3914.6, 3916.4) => 7.36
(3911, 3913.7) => 5.99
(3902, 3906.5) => 2.79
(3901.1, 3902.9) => 1.09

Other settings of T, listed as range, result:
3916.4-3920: 8.73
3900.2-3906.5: 5.82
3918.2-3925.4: 8.28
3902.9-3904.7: 2.78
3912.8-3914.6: 2.85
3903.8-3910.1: 10.9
